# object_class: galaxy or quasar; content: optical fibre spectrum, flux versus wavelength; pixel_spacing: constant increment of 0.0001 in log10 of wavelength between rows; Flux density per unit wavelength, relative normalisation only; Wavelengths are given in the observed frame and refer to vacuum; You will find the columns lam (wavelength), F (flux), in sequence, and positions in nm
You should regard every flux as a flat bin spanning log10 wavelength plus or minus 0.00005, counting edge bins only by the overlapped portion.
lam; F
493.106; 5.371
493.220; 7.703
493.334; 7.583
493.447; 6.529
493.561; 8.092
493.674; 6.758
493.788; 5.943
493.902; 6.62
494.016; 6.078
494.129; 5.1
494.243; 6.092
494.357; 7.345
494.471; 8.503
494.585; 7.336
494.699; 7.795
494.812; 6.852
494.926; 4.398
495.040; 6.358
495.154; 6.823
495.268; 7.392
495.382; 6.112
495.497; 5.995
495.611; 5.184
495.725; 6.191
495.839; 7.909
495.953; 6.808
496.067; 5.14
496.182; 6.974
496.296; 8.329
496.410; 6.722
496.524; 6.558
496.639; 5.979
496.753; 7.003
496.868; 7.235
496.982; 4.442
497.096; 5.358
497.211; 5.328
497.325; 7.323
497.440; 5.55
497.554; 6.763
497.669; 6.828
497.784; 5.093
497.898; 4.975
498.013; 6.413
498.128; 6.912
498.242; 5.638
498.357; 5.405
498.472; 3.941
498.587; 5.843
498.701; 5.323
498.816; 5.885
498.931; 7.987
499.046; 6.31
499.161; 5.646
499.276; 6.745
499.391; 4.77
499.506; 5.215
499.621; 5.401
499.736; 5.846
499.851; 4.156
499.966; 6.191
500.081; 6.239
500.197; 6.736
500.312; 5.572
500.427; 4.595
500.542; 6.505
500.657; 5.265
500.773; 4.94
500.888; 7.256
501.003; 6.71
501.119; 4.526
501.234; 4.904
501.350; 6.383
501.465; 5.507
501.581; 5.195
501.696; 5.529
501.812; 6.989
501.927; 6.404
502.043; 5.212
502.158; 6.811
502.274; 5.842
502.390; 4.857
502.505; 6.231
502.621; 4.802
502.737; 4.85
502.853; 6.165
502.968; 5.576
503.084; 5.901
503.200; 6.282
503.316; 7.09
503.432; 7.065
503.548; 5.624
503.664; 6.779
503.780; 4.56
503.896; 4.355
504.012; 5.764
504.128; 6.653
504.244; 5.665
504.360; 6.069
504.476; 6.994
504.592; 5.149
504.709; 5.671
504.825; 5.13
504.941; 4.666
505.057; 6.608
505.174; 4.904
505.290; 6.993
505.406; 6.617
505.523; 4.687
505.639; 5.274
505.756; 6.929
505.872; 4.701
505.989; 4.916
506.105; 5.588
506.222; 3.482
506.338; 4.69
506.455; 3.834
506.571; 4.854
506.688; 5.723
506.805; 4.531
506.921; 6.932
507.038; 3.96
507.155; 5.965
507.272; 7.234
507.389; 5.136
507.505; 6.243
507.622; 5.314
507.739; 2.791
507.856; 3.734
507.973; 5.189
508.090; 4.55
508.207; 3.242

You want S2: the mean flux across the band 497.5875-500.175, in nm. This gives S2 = 5.78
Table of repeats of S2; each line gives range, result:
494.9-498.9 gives 6.14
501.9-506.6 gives 5.61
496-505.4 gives 5.89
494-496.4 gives 6.62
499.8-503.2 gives 5.73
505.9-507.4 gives 5.13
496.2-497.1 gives 6.55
